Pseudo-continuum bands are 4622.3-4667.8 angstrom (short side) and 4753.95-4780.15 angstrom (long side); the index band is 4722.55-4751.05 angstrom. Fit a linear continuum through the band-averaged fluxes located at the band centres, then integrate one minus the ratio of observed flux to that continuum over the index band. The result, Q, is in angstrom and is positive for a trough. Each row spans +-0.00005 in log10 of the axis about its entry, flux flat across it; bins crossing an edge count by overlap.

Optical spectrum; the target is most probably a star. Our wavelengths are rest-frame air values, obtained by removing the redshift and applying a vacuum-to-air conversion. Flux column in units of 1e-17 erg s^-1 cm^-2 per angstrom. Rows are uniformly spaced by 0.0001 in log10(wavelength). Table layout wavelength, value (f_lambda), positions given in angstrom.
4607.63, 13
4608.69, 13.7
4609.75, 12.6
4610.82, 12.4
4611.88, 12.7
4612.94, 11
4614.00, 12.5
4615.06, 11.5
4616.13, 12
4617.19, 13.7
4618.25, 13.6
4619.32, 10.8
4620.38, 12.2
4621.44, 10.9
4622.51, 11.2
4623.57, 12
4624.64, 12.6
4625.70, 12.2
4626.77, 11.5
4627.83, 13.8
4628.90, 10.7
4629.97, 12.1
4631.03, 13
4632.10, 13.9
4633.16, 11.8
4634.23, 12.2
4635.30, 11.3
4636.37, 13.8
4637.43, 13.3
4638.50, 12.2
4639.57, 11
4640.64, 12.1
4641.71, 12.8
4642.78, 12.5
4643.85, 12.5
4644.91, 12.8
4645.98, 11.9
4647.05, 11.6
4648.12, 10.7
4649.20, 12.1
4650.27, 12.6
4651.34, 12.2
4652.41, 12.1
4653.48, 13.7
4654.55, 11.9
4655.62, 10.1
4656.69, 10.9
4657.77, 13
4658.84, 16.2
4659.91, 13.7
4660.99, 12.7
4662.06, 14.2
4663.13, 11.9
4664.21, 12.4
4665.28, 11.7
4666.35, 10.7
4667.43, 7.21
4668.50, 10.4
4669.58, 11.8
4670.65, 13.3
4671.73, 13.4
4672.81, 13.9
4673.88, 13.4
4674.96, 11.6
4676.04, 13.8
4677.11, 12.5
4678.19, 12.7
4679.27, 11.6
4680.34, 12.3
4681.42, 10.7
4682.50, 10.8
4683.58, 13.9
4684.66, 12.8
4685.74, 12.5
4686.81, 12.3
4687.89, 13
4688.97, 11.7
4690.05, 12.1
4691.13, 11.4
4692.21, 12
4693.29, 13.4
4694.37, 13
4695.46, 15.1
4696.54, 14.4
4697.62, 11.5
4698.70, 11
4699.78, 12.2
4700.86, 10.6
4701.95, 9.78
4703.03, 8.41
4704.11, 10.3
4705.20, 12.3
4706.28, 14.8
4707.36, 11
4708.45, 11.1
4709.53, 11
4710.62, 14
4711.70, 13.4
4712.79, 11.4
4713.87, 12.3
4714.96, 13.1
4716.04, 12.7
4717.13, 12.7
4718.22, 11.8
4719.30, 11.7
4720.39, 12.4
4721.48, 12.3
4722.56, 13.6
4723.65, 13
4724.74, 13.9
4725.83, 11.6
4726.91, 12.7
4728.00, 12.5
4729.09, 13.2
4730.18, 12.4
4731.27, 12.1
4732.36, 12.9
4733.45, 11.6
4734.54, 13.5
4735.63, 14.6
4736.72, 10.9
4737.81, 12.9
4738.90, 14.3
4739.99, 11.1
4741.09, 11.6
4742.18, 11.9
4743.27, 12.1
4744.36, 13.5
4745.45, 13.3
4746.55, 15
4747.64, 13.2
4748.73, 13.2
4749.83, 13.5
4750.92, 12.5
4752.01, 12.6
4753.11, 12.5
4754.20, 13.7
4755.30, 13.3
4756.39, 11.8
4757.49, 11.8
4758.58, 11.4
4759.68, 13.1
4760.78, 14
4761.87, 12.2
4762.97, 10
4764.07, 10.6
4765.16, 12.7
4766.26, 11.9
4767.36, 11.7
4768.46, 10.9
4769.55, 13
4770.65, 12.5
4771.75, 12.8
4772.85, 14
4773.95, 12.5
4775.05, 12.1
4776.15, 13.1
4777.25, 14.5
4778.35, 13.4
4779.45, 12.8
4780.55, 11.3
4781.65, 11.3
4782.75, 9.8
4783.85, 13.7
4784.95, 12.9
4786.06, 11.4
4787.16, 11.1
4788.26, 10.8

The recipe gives -1.0 angstrom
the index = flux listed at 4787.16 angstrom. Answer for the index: 11.1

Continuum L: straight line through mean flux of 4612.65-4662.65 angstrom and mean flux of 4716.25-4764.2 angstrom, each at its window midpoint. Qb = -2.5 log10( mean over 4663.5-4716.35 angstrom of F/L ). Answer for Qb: 0.03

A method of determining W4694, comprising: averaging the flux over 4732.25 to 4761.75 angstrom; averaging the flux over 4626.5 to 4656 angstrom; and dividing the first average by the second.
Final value 1.05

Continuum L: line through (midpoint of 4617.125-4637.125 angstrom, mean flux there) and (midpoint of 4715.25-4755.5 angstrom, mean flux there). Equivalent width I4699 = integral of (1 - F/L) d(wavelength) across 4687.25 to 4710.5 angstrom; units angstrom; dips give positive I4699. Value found 1.2 angstrom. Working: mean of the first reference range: 12.3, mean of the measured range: 11.9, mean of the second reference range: 12.8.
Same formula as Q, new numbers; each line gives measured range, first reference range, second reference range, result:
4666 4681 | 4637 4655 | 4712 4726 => 0.36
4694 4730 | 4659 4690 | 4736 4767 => 0.42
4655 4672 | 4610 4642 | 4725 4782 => 0.34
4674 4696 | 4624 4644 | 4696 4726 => -0.53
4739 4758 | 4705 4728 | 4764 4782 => -0.43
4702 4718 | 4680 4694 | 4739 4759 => 0.58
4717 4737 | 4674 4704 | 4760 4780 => -0.54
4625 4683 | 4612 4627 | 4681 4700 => -0.12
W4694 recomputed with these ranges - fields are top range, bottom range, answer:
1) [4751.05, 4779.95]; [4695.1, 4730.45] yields 1.02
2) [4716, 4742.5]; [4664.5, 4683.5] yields 1.05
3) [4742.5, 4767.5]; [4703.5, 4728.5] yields 1.02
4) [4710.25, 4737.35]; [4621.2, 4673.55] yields 1.03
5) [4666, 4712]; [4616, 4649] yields 0.99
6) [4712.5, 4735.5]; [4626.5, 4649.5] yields 1.03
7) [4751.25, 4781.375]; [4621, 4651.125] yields 1.02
